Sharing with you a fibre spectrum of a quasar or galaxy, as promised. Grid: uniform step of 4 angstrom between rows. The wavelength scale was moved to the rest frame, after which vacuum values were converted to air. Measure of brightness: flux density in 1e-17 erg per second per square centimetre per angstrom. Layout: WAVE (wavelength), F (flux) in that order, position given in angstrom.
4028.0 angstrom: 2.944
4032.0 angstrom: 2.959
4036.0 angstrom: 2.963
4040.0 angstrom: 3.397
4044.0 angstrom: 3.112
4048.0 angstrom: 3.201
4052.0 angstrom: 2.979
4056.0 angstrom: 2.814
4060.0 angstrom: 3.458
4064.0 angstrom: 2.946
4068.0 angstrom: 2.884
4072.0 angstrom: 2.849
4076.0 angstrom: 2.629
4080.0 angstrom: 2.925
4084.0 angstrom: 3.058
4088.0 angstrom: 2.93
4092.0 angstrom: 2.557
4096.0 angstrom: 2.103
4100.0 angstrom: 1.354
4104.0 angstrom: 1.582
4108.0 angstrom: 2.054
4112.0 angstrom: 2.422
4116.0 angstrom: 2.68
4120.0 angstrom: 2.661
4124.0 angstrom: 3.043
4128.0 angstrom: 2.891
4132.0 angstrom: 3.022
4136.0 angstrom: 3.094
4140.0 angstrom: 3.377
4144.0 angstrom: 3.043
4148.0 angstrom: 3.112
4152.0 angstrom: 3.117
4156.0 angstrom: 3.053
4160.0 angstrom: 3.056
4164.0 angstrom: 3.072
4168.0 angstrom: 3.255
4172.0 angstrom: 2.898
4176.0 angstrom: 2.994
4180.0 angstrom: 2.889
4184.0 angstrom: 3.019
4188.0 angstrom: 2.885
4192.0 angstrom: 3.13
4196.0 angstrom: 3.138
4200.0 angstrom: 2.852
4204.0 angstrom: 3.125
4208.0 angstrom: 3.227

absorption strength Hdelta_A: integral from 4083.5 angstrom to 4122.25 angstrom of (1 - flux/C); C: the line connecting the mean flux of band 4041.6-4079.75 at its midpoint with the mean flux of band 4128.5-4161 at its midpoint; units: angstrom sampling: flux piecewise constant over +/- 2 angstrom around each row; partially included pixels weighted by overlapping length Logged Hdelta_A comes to 9.3 angstrom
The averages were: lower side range 2.99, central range 2.32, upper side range 3.1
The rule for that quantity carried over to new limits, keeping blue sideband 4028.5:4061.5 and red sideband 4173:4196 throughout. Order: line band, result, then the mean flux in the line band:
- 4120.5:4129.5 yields 0.3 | 2.92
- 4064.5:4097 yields 3.2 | 2.77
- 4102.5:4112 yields 3.4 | 1.96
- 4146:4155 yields -0.3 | 3.11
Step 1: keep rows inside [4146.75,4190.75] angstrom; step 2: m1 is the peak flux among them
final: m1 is 3.255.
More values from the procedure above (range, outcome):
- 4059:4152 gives 3.458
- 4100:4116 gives 2.68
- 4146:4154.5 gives 3.117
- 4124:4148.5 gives 3.377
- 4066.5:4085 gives 3.058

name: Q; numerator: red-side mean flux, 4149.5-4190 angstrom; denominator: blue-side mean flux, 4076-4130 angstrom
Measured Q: 1.22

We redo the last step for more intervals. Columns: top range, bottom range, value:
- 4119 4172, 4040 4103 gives 1.10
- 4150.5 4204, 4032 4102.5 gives 1.07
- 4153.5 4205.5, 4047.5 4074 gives 1.01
